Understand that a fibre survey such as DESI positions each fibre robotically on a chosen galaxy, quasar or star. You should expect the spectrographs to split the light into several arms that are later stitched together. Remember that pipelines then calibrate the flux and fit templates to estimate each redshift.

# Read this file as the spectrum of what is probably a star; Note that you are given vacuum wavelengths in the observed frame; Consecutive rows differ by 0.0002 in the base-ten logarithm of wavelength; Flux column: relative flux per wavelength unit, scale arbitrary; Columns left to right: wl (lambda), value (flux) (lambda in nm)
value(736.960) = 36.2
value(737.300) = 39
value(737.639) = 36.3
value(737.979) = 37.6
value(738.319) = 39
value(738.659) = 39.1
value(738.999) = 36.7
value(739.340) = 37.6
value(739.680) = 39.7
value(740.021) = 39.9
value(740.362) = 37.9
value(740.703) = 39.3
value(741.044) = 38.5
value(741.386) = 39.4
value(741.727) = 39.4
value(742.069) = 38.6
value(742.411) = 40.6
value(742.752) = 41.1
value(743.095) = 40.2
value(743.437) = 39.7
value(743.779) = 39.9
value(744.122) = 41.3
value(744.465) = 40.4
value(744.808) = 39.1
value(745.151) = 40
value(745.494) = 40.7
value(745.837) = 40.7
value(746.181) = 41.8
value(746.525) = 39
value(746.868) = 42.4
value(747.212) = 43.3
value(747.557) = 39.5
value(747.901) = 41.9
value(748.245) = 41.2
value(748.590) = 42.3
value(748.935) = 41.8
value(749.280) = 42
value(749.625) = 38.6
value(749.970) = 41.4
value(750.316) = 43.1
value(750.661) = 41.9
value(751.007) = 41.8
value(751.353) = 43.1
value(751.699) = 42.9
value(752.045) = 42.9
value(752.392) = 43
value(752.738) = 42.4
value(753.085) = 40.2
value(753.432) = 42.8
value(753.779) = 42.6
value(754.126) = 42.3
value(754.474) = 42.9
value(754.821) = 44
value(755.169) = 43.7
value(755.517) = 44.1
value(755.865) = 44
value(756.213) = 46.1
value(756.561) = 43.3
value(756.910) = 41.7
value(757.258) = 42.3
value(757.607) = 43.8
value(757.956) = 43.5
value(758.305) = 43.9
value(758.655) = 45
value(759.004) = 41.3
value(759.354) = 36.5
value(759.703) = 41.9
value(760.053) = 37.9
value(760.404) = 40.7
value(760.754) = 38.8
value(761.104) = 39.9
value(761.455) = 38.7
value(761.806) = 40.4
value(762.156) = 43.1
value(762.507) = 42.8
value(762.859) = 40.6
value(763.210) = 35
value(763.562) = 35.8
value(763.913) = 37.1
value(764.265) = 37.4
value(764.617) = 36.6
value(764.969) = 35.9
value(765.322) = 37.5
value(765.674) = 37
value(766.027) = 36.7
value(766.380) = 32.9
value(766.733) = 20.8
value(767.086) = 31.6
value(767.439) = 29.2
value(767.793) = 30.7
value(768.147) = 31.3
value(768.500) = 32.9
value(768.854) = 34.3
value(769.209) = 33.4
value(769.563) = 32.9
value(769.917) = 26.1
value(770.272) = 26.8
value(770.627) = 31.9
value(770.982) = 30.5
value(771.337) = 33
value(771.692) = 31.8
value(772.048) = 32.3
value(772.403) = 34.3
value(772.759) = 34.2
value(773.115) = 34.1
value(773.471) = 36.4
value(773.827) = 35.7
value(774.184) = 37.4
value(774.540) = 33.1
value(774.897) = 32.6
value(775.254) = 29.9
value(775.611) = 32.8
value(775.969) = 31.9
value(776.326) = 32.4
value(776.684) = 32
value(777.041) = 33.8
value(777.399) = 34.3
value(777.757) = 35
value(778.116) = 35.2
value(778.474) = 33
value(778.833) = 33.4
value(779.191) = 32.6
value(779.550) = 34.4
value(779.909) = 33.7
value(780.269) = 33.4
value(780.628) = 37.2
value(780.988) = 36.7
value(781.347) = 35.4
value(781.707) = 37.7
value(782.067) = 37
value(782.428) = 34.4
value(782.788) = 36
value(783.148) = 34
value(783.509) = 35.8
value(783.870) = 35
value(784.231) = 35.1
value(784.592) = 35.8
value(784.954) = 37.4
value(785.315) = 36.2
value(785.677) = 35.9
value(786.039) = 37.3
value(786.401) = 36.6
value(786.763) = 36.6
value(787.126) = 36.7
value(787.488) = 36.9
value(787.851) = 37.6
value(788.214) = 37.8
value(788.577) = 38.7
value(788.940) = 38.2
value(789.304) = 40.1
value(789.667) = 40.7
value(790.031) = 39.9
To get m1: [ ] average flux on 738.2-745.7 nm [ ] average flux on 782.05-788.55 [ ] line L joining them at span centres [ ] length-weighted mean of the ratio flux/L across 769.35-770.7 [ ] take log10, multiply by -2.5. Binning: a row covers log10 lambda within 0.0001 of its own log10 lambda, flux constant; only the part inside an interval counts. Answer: 0.26 mag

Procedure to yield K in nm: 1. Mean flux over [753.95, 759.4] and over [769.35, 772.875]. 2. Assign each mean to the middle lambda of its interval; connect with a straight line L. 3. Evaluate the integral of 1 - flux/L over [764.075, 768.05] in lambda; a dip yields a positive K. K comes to 0.26 nm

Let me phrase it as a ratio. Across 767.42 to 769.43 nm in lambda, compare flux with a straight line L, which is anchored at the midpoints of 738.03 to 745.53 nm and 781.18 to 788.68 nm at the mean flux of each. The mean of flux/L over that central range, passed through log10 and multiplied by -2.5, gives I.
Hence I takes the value 0.17 mag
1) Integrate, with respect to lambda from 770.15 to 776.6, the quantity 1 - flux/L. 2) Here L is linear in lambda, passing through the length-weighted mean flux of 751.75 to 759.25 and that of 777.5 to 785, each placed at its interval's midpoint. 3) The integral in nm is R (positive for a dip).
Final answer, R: 0.80 nm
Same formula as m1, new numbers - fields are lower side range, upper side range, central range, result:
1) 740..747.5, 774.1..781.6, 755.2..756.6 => -0.173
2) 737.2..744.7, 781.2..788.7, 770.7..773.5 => 0.126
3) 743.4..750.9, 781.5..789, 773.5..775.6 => 0.119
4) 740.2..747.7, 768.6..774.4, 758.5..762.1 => -0.126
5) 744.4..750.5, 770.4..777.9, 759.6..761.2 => -0.069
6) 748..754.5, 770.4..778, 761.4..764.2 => -0.042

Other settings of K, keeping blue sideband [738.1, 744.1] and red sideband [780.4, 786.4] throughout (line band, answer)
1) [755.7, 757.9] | -0.32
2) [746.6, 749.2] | -0.20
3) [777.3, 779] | 0.11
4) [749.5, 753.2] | -0.34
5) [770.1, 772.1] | 0.32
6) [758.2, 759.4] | -0.13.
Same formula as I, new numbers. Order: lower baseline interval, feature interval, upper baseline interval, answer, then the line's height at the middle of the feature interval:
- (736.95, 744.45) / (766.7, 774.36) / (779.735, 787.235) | 0.15 mag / 36.8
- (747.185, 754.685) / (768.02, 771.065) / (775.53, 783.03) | 0.19 mag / 37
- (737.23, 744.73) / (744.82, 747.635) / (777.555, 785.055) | -0.06 mag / 38.6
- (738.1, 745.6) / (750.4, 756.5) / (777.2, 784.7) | -0.13 mag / 38.1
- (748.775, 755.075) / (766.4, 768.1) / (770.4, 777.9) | 0.24 mag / 36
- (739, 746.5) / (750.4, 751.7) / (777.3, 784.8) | -0.10 mag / 38.7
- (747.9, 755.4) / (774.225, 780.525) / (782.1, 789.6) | 0.15 mag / 38.1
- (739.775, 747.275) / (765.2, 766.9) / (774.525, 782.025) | 0.10 mag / 36.1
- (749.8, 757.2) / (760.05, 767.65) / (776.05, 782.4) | 0.08 mag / 39.5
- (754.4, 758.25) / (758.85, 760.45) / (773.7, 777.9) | 0.06 mag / 41.9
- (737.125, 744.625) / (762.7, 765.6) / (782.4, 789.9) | 0.03 mag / 38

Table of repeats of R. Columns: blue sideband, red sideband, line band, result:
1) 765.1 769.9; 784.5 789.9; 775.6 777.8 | 0.103 nm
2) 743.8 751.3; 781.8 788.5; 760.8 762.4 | -0.047 nm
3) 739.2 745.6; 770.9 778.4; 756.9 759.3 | -0.405 nm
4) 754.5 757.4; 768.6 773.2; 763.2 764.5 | 0.033 nm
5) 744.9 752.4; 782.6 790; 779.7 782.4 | 0.132 nm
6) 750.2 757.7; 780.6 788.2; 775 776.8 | 0.297 nm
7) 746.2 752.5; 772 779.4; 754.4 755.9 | -0.142 nm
